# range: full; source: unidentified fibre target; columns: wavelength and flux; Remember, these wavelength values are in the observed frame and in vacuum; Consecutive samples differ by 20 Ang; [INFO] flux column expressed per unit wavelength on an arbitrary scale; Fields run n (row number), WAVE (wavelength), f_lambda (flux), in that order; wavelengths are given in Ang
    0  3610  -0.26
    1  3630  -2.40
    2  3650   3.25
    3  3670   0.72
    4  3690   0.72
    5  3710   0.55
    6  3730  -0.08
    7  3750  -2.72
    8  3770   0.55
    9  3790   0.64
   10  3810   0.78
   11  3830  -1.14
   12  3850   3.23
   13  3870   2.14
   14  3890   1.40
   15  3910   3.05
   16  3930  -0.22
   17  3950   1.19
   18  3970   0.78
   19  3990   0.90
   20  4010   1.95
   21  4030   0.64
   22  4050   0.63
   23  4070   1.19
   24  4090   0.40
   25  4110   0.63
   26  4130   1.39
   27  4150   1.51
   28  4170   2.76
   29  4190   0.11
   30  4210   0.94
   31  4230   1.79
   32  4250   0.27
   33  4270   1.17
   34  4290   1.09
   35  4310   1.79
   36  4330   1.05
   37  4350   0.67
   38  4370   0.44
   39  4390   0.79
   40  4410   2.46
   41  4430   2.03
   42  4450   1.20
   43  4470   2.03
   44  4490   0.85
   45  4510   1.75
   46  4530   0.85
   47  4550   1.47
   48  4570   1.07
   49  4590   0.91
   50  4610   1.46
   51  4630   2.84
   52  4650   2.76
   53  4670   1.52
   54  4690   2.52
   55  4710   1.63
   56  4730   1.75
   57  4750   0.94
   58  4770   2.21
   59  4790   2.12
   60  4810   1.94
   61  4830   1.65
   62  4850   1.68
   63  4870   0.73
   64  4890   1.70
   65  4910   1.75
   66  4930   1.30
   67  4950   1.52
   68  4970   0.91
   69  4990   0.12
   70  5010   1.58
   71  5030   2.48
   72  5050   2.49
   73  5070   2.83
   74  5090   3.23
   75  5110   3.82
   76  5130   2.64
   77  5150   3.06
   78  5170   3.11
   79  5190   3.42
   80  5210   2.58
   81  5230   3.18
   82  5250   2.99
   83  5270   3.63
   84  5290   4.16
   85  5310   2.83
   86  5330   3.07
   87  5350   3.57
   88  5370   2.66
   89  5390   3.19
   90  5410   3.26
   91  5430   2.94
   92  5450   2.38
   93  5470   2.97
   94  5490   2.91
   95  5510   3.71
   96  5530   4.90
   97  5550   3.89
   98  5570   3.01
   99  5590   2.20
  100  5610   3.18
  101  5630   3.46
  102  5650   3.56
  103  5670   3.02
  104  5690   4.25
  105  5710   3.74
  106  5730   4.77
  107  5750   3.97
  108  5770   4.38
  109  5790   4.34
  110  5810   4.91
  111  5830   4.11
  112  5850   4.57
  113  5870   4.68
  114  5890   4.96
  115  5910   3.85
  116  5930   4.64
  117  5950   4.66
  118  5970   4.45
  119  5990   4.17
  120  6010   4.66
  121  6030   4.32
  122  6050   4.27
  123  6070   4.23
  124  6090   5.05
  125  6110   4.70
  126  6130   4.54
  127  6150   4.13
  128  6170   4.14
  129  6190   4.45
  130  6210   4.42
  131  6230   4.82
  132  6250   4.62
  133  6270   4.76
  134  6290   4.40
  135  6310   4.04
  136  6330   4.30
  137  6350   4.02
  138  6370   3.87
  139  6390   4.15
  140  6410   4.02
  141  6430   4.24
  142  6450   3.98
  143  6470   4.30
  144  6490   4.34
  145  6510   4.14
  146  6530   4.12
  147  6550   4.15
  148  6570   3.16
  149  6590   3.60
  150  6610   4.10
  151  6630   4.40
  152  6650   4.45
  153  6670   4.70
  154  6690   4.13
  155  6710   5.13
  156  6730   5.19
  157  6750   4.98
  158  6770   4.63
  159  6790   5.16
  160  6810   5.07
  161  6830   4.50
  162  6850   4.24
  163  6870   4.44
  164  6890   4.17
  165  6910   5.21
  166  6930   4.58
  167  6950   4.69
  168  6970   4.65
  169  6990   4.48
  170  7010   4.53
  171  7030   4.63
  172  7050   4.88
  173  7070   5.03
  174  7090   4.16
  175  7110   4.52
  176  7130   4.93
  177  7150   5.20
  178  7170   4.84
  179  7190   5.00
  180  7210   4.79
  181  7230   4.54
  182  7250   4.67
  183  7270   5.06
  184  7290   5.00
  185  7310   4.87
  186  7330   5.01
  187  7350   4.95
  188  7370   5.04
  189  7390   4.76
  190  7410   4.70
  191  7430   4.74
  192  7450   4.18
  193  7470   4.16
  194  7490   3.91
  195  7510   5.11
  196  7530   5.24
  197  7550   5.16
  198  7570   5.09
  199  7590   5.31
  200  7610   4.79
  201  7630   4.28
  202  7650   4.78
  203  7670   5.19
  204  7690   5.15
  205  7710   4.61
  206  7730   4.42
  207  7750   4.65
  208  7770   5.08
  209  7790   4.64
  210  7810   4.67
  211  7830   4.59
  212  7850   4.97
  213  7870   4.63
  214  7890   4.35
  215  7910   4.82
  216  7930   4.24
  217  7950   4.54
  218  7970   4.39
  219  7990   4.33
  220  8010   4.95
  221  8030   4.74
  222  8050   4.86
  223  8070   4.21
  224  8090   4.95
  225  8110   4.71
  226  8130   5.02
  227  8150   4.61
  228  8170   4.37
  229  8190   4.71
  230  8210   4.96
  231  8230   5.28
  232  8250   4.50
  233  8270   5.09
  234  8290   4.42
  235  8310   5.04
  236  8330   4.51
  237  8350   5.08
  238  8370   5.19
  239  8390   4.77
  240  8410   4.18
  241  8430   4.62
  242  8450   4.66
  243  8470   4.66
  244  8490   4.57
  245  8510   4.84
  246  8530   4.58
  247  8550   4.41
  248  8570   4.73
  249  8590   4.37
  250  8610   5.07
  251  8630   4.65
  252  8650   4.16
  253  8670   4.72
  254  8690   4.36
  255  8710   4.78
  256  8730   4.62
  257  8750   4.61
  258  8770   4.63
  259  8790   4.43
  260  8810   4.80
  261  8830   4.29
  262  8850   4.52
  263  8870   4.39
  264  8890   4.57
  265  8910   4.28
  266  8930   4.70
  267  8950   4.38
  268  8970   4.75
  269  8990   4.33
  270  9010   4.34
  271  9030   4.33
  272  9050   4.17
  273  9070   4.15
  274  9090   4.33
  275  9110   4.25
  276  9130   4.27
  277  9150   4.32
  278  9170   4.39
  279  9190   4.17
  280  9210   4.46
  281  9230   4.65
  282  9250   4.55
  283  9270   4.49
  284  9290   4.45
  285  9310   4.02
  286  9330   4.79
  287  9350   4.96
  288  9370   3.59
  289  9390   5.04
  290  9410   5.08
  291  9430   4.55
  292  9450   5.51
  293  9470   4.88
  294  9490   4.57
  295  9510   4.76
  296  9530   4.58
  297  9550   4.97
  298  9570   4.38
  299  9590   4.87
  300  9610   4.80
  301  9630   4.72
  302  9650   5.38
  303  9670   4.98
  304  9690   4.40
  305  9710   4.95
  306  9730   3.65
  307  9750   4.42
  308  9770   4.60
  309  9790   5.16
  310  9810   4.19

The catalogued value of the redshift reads 0.27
